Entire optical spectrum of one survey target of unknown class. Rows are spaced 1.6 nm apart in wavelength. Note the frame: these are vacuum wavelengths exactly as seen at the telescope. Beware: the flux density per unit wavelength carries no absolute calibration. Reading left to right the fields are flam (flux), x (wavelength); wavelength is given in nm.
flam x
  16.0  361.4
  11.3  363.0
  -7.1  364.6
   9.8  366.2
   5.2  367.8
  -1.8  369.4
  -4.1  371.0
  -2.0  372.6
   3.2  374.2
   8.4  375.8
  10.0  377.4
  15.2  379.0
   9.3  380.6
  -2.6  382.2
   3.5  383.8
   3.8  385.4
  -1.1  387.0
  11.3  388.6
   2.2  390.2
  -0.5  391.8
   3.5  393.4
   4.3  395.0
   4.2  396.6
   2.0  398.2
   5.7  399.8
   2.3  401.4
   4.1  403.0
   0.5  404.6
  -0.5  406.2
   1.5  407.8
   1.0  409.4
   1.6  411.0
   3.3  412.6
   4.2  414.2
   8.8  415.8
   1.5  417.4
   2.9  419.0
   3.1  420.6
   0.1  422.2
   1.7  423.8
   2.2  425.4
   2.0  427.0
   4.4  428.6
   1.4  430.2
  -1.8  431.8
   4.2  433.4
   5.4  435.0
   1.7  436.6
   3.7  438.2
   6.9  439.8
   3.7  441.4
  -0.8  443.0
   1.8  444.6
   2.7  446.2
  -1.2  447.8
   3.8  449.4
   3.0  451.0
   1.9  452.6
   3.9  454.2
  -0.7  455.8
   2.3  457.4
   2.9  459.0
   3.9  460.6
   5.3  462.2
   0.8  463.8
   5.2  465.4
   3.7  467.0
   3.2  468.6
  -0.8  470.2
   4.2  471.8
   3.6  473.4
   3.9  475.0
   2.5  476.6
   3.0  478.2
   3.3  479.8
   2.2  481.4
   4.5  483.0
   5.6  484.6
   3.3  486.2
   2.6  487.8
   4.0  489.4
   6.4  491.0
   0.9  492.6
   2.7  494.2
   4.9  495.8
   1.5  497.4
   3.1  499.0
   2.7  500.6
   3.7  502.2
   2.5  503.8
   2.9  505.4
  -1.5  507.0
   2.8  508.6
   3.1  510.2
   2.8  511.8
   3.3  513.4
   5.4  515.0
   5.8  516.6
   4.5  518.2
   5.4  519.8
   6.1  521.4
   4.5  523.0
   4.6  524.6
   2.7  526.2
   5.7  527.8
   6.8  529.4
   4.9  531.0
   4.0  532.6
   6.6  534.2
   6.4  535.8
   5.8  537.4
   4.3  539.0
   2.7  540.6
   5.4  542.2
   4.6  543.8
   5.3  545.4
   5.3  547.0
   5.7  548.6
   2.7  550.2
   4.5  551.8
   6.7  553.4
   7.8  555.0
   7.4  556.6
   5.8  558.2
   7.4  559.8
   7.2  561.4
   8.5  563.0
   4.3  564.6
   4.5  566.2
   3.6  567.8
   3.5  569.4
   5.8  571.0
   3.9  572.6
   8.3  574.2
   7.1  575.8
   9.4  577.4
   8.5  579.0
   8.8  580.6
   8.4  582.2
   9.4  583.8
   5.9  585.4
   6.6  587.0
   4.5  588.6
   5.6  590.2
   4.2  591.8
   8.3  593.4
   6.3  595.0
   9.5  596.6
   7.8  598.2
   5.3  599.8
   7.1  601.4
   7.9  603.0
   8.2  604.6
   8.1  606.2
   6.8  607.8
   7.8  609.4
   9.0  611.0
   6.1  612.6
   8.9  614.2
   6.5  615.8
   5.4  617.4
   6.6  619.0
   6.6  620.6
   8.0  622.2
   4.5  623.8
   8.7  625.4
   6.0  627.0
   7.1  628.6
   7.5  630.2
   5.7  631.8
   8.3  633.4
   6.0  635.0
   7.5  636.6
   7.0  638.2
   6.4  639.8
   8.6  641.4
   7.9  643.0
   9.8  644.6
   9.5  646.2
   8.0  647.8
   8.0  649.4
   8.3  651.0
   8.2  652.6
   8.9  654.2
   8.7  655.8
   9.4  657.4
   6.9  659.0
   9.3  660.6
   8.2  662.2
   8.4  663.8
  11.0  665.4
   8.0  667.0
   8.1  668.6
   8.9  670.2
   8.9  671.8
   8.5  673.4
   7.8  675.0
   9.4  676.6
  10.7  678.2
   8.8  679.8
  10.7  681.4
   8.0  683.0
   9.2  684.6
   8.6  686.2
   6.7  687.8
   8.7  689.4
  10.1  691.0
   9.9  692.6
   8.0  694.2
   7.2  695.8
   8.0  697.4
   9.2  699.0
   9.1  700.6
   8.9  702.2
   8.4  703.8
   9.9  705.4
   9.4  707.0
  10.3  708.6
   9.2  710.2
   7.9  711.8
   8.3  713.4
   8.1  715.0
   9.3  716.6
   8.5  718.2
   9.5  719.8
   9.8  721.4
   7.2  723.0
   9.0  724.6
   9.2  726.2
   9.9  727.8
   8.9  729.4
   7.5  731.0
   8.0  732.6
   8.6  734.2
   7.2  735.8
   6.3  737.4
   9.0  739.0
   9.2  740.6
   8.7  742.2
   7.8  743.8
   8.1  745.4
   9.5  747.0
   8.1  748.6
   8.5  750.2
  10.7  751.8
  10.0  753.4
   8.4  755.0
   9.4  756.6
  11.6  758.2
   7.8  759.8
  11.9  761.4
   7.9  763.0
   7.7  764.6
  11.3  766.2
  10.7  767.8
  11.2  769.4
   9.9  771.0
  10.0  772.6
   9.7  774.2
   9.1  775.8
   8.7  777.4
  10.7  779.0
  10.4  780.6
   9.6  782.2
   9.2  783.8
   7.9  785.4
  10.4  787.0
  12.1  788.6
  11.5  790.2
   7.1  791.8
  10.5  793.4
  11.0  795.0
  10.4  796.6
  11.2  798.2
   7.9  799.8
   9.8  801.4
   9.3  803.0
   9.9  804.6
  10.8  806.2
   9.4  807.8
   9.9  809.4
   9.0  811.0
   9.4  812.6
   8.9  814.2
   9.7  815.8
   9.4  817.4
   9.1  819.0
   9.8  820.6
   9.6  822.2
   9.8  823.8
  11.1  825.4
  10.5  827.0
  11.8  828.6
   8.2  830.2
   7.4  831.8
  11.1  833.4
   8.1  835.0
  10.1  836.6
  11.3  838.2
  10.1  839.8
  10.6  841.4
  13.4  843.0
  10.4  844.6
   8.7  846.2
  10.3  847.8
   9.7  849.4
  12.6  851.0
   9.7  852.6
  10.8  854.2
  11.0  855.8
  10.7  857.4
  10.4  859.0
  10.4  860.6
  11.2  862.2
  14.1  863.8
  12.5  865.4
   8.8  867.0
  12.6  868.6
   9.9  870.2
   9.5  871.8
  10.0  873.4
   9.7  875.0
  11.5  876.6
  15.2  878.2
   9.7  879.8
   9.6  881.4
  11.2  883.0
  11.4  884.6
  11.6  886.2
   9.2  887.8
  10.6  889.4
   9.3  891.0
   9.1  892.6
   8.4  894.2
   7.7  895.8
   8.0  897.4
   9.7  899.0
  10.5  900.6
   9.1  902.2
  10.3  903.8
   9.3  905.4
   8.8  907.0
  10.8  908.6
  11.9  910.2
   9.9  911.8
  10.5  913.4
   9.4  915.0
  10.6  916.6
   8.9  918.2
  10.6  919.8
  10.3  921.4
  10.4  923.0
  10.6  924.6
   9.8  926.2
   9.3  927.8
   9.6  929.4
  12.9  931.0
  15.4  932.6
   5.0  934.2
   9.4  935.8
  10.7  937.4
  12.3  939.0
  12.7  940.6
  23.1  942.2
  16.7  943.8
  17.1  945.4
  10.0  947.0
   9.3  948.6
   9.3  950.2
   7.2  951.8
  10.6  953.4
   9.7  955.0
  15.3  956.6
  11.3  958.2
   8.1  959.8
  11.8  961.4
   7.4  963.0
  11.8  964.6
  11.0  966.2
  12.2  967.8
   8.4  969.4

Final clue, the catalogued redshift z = 0.435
